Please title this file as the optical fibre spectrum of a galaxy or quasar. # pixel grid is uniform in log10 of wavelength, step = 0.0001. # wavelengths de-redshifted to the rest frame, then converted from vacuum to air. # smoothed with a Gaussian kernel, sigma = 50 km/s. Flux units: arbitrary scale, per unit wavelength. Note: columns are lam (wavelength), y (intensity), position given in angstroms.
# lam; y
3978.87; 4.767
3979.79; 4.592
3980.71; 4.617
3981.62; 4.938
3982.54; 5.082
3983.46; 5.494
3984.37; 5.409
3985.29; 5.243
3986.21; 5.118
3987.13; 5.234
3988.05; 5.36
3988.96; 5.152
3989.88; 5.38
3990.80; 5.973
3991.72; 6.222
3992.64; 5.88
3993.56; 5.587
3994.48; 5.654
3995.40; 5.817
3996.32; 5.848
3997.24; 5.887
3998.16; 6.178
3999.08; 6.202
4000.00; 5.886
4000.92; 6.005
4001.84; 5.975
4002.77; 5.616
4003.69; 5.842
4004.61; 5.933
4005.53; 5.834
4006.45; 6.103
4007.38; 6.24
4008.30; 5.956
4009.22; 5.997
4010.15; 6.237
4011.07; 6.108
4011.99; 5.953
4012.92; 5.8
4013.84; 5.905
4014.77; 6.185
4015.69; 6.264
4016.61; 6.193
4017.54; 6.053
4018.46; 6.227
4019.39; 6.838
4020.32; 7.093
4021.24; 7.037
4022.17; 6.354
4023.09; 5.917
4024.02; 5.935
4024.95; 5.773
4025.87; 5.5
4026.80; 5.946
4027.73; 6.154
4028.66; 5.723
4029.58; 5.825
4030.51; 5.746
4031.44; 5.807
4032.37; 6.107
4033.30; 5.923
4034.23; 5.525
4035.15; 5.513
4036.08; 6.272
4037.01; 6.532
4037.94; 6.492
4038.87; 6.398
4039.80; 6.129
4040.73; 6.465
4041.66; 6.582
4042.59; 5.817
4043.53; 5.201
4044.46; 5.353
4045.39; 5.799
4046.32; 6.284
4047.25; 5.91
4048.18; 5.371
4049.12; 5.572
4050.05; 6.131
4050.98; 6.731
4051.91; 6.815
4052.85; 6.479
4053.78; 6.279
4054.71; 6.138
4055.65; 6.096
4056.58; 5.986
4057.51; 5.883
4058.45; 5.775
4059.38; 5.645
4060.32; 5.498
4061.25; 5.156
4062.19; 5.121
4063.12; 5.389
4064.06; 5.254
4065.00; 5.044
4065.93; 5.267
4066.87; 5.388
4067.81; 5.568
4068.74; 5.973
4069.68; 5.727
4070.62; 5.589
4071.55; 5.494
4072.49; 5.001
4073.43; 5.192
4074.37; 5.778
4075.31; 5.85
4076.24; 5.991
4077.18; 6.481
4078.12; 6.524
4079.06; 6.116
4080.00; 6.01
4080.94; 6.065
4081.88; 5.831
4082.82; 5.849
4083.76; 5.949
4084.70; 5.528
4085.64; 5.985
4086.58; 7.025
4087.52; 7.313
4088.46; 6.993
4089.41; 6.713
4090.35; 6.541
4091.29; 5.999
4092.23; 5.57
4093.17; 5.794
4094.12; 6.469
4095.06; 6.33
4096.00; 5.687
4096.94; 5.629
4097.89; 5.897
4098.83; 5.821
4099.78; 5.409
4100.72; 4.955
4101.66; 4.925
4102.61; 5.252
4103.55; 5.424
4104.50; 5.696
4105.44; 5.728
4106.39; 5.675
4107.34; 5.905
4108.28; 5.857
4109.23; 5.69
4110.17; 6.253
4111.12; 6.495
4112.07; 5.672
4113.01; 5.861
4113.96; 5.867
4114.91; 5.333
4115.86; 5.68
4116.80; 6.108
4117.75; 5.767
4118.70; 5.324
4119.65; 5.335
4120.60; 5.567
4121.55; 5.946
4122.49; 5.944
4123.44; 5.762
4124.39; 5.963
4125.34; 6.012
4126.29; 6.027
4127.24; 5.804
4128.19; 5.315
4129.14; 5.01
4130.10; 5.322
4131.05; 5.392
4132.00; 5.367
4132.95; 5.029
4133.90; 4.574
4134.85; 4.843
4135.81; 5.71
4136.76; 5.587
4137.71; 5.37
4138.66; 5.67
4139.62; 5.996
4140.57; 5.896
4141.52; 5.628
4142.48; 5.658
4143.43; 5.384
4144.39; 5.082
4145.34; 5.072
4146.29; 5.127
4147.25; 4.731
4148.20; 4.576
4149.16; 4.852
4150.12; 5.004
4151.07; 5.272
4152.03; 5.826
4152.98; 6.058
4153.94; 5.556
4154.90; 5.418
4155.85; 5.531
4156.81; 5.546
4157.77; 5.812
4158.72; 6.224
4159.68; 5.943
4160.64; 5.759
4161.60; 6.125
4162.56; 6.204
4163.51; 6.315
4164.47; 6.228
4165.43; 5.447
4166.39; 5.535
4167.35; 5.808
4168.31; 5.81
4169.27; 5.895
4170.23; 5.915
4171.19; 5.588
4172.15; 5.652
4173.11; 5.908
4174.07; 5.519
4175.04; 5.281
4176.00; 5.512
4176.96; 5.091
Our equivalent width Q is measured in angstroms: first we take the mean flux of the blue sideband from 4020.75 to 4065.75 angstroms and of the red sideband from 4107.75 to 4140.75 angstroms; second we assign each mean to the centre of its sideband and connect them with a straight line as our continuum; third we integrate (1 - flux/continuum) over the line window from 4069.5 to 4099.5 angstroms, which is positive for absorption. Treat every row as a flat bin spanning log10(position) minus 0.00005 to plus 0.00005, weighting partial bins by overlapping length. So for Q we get -1.28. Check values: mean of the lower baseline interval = 5.92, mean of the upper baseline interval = 5.64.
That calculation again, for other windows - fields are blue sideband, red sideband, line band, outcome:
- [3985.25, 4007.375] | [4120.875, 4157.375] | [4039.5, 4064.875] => -1.0 angstroms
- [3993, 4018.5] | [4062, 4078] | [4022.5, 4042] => -0.7 angstroms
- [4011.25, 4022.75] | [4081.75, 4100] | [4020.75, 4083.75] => 3.5 angstroms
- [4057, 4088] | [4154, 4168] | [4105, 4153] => 2.2 angstroms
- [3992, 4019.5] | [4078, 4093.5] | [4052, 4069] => 1.3 angstroms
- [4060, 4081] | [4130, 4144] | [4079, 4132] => -3.0 angstroms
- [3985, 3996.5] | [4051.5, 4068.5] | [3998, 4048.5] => -3.6 angstroms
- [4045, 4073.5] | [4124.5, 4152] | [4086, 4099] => -1.6 angstroms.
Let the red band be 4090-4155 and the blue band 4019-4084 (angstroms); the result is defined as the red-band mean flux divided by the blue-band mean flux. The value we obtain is 0.9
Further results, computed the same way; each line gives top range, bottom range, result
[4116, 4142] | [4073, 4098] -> 0.91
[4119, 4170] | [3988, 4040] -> 0.93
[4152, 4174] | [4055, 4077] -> 1.05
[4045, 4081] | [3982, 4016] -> 1.00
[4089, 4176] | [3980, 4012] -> 0.99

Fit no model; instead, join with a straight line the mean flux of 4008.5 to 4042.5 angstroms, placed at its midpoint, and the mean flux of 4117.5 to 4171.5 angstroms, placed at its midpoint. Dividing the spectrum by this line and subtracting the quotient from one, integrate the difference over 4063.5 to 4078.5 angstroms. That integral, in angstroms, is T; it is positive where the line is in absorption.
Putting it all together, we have 0.7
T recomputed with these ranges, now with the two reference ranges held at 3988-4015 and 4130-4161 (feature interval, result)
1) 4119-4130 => -0.4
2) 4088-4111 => -1.2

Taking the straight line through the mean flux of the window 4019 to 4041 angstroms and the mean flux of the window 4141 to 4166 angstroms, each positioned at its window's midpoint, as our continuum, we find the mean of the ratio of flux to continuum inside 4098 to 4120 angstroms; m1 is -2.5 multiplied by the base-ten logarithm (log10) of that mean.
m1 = 0.02 mag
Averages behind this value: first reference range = 6.12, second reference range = 5.55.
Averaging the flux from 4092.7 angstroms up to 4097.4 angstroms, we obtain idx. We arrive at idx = 5.99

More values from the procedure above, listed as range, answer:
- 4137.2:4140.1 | 5.68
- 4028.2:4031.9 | 5.78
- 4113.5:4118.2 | 5.75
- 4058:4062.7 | 5.44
